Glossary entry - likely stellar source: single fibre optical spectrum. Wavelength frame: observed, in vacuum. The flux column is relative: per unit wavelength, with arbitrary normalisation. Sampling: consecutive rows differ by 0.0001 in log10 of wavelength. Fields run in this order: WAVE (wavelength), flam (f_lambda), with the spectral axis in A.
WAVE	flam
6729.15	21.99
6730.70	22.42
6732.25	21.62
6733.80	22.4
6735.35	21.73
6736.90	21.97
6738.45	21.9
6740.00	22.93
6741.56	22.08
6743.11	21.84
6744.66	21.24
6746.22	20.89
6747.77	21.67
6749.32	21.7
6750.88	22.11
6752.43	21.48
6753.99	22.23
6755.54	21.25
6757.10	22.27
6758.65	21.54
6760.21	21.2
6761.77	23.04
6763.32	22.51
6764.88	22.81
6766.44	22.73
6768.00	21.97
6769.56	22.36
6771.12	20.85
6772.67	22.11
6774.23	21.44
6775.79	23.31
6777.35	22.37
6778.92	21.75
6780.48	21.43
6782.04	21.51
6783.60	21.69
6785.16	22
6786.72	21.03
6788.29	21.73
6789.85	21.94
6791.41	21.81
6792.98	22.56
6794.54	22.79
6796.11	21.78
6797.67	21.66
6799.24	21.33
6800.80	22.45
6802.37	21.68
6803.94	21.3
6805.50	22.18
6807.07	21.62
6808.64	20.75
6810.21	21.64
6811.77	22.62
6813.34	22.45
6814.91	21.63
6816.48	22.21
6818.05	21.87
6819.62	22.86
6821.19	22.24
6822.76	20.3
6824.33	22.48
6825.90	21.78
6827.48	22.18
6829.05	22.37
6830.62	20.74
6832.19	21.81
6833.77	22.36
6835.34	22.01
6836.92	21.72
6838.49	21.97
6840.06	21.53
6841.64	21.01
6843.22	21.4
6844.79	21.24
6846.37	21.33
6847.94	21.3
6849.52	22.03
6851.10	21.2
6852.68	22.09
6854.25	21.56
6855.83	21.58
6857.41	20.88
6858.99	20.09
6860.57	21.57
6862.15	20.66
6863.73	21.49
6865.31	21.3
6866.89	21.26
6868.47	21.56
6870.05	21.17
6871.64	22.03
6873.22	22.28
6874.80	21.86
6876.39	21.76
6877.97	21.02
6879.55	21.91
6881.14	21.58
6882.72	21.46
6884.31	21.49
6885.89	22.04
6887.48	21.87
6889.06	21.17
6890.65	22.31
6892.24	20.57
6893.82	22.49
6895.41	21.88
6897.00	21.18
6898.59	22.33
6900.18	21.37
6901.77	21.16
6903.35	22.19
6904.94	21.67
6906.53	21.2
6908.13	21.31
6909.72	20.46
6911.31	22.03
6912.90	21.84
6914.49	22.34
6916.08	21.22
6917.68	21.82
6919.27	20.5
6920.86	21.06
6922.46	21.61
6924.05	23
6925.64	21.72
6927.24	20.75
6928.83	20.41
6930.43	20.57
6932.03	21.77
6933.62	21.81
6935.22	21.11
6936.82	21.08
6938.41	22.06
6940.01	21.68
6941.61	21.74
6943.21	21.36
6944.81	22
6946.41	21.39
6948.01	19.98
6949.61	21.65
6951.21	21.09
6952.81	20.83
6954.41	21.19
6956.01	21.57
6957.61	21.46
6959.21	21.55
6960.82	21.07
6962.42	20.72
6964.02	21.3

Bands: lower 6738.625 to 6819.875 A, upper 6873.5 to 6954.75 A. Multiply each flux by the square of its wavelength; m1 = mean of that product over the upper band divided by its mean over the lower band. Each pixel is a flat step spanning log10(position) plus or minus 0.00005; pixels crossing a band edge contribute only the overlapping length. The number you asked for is 1.02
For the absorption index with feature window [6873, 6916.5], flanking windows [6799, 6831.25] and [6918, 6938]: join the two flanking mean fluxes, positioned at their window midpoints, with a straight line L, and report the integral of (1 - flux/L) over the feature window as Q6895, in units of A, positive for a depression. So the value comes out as -0.3 A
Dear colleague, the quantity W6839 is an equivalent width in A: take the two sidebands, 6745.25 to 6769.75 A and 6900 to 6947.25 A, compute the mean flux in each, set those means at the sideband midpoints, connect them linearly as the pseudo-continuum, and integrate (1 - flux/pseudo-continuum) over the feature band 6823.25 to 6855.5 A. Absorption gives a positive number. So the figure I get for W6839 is 0.0 A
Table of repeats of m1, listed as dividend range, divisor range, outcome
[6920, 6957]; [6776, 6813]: 1.02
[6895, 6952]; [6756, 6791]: 1.02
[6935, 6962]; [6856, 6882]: 1.02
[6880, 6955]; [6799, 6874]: 1.02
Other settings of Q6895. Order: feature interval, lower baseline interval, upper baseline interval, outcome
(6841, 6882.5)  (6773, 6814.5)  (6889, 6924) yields 0.5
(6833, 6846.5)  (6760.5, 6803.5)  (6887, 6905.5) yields 0.1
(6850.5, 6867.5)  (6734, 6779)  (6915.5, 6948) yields 0.3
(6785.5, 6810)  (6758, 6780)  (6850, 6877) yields 0.2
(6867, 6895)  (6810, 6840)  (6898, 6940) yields 0.0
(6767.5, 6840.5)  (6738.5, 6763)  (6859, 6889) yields -0.6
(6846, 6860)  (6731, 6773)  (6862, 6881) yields 0.2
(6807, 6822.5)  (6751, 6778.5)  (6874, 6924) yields 0.0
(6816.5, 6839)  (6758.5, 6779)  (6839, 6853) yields -0.3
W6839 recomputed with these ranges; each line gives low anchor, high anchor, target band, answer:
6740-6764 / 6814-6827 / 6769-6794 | 0.0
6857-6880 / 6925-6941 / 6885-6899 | -0.3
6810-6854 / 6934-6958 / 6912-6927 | -0.1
